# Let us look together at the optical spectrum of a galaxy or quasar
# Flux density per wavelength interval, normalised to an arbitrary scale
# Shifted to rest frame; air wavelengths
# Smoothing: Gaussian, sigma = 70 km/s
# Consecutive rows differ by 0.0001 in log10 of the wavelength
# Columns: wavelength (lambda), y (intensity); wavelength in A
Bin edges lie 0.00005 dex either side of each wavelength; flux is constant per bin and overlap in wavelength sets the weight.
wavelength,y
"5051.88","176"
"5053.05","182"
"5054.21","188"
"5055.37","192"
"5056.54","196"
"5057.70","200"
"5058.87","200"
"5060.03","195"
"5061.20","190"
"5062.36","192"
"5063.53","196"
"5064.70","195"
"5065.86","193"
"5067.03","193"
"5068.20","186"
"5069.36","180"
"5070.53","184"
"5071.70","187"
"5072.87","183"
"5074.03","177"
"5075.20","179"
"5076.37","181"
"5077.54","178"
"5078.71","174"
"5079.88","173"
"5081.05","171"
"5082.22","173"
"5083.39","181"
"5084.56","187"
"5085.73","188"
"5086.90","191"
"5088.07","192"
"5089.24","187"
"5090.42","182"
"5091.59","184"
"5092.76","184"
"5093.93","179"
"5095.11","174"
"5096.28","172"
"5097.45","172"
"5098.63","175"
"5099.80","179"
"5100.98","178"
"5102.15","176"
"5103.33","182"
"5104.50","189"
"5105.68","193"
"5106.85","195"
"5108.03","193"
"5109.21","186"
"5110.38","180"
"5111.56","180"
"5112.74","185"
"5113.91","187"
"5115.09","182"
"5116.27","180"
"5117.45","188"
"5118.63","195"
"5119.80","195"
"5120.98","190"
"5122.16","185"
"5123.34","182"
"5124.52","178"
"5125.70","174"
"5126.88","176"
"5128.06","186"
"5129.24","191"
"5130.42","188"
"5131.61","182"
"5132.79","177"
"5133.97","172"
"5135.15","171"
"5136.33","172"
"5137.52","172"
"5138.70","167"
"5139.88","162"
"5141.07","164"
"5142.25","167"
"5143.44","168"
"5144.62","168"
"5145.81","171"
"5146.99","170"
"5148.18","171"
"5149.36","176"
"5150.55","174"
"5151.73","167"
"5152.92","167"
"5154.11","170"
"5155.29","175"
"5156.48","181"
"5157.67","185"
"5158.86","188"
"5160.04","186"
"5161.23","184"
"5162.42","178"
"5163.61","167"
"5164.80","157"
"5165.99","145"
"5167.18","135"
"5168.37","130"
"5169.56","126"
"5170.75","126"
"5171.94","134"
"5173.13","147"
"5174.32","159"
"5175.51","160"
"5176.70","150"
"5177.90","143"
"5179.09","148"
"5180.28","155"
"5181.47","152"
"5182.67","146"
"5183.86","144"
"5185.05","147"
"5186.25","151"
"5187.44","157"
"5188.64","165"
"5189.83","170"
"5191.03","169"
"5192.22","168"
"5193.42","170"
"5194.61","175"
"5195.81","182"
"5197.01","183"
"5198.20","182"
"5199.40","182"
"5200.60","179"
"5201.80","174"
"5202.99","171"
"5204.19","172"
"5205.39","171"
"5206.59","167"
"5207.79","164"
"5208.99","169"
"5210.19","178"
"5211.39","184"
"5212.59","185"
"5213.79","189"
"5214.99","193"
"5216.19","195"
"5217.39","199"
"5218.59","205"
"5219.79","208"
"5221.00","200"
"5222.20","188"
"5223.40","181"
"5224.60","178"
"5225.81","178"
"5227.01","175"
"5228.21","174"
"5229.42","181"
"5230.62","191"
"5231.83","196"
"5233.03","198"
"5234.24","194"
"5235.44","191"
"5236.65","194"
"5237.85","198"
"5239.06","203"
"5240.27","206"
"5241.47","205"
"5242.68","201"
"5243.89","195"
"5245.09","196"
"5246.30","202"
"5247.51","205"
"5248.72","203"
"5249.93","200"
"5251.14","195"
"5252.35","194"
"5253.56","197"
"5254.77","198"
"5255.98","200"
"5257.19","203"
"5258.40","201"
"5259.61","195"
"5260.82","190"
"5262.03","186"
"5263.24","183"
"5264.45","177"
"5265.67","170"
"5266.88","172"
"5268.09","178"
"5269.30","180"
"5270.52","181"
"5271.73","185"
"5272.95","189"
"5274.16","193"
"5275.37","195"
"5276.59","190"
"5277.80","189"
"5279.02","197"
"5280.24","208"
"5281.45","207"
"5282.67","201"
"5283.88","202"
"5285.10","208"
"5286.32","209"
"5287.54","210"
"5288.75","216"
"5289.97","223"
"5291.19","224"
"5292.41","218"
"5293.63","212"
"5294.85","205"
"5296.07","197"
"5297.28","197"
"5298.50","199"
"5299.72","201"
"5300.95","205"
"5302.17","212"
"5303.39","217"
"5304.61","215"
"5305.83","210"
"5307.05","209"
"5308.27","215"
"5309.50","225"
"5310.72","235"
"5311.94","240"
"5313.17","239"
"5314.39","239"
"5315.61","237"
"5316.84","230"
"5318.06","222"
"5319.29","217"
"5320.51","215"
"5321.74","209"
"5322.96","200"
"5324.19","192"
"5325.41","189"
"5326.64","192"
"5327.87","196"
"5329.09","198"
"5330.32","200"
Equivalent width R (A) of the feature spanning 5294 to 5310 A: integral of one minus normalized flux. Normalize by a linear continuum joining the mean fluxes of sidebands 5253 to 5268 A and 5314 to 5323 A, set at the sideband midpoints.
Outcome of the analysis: 0.3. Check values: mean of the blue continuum 189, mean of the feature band 208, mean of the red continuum 222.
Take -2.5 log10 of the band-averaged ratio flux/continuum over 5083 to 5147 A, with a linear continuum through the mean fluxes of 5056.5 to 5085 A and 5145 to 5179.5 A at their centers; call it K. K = -0.04 mag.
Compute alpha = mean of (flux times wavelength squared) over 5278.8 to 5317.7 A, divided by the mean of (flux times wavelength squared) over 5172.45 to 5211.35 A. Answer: 1.4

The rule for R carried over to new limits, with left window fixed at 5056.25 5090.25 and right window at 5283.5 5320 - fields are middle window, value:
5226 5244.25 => 1.3 A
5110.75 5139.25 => 1.7 A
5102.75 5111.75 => 0.1 A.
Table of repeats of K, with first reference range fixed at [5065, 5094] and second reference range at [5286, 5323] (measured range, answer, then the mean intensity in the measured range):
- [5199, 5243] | 0.10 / 187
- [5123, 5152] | 0.11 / 174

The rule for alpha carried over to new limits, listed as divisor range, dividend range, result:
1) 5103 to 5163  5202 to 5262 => 1.11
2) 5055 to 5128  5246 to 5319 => 1.19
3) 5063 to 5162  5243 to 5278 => 1.12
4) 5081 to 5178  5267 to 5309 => 1.24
